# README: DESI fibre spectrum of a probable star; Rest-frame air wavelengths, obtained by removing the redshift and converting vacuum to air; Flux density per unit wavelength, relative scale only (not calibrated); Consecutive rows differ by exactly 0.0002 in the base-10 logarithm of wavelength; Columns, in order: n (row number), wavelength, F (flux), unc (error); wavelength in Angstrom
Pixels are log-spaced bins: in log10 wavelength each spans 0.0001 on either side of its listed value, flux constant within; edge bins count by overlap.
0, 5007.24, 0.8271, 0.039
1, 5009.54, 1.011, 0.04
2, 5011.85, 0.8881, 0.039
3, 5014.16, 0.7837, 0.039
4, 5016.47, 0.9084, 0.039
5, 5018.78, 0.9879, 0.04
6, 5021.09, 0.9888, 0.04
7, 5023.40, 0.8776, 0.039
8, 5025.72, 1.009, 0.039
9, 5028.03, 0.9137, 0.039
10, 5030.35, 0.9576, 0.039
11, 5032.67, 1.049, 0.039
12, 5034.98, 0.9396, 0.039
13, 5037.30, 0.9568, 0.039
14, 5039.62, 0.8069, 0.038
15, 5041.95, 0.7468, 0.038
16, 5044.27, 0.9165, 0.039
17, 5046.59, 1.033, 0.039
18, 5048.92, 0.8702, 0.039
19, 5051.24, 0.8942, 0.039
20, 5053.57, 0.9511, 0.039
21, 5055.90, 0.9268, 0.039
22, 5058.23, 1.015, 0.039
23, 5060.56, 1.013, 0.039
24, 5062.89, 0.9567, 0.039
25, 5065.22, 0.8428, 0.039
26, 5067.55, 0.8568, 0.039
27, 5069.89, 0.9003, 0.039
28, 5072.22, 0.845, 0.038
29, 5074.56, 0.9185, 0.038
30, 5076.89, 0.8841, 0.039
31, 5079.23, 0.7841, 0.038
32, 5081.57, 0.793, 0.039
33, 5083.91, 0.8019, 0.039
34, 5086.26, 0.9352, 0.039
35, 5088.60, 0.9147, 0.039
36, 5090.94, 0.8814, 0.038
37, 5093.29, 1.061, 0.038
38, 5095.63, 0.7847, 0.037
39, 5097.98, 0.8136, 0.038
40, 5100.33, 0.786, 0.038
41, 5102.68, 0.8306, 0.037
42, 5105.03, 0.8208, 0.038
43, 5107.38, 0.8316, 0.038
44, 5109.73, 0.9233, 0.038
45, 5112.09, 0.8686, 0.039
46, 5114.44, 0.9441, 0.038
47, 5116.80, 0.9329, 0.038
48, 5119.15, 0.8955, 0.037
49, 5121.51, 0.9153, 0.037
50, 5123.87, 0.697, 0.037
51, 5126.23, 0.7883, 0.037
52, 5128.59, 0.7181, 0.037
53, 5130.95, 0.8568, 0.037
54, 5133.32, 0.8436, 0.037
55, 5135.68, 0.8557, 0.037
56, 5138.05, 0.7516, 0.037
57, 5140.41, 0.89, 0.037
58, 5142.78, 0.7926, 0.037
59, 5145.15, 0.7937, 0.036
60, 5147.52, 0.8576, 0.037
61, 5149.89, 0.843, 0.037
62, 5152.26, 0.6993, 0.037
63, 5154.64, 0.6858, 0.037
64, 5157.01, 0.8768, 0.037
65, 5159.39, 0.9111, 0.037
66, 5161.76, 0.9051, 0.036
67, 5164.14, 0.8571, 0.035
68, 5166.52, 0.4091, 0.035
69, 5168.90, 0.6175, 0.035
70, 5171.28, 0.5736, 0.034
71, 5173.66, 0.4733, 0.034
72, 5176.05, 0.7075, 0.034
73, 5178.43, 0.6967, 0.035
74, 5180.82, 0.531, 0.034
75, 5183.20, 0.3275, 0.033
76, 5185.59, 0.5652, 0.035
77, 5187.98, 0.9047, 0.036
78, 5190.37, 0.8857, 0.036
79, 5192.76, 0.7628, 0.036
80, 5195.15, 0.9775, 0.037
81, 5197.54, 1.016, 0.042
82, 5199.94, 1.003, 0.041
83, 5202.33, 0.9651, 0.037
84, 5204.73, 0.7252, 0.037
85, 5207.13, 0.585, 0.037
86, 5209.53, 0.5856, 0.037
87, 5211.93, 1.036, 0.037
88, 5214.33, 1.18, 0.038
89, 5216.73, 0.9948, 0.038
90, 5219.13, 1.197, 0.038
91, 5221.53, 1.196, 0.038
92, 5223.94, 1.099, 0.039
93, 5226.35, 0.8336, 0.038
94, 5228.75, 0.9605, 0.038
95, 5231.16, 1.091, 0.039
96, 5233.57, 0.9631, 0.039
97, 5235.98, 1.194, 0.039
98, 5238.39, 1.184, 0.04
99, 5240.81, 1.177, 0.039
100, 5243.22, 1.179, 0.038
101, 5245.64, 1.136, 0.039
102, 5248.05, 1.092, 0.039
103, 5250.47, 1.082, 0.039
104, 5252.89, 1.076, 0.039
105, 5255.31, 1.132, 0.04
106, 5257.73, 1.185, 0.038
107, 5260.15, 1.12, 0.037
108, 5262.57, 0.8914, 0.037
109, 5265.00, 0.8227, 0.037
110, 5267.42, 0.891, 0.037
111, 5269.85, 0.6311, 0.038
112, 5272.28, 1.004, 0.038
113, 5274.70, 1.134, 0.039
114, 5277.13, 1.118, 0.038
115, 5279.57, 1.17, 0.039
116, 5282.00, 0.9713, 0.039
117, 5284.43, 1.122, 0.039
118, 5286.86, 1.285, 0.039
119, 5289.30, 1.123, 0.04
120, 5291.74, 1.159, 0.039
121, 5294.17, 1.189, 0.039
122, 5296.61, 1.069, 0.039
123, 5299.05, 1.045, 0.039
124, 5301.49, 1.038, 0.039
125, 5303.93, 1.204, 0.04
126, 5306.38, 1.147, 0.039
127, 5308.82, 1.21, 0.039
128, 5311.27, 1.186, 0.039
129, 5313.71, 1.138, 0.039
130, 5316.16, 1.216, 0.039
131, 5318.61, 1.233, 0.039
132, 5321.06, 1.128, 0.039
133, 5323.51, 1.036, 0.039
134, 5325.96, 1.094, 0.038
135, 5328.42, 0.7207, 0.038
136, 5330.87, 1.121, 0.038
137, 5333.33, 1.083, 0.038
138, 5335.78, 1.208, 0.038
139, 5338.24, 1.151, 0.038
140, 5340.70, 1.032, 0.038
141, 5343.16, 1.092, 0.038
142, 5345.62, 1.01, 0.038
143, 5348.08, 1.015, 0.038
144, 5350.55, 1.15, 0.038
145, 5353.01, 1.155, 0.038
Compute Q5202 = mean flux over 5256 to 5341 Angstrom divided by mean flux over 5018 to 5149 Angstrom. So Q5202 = 1.23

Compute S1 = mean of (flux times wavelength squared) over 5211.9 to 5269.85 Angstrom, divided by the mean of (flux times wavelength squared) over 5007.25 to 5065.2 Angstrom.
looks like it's 1.2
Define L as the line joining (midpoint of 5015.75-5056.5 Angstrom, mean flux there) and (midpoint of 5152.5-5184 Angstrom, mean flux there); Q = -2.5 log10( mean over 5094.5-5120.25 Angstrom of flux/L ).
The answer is -0.10 mag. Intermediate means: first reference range 0.93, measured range 0.858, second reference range 0.664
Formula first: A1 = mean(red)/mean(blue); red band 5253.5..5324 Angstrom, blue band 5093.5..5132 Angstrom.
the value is 1.29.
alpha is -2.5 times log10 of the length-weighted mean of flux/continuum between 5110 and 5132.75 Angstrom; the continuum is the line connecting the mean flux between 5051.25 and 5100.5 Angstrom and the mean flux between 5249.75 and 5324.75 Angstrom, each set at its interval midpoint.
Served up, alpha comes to 0.103 mag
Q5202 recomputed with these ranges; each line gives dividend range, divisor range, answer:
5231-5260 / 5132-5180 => 1.50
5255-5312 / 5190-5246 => 1.08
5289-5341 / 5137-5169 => 1.42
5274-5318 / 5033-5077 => 1.25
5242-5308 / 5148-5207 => 1.44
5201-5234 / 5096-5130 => 1.14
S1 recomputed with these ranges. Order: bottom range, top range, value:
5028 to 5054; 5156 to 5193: 0.79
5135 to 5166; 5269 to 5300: 1.40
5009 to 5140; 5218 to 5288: 1.29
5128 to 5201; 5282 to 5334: 1.55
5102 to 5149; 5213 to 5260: 1.37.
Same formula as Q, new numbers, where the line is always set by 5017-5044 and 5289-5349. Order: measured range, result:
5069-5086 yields 0.13 mag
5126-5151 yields 0.21 mag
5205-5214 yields 0.32 mag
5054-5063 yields -0.04 mag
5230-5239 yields -0.05 mag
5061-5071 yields 0.06 mag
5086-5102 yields 0.11 mag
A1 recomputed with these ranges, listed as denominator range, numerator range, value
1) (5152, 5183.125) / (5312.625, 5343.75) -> 1.62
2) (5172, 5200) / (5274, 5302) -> 1.55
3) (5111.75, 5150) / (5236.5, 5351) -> 1.30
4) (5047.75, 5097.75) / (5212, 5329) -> 1.21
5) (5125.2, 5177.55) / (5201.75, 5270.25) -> 1.33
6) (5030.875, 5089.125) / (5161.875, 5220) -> 0.86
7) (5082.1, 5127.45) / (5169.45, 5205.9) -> 0.86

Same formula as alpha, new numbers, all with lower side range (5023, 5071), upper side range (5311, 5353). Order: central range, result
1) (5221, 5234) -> 0.02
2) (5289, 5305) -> -0.04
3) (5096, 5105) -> 0.18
